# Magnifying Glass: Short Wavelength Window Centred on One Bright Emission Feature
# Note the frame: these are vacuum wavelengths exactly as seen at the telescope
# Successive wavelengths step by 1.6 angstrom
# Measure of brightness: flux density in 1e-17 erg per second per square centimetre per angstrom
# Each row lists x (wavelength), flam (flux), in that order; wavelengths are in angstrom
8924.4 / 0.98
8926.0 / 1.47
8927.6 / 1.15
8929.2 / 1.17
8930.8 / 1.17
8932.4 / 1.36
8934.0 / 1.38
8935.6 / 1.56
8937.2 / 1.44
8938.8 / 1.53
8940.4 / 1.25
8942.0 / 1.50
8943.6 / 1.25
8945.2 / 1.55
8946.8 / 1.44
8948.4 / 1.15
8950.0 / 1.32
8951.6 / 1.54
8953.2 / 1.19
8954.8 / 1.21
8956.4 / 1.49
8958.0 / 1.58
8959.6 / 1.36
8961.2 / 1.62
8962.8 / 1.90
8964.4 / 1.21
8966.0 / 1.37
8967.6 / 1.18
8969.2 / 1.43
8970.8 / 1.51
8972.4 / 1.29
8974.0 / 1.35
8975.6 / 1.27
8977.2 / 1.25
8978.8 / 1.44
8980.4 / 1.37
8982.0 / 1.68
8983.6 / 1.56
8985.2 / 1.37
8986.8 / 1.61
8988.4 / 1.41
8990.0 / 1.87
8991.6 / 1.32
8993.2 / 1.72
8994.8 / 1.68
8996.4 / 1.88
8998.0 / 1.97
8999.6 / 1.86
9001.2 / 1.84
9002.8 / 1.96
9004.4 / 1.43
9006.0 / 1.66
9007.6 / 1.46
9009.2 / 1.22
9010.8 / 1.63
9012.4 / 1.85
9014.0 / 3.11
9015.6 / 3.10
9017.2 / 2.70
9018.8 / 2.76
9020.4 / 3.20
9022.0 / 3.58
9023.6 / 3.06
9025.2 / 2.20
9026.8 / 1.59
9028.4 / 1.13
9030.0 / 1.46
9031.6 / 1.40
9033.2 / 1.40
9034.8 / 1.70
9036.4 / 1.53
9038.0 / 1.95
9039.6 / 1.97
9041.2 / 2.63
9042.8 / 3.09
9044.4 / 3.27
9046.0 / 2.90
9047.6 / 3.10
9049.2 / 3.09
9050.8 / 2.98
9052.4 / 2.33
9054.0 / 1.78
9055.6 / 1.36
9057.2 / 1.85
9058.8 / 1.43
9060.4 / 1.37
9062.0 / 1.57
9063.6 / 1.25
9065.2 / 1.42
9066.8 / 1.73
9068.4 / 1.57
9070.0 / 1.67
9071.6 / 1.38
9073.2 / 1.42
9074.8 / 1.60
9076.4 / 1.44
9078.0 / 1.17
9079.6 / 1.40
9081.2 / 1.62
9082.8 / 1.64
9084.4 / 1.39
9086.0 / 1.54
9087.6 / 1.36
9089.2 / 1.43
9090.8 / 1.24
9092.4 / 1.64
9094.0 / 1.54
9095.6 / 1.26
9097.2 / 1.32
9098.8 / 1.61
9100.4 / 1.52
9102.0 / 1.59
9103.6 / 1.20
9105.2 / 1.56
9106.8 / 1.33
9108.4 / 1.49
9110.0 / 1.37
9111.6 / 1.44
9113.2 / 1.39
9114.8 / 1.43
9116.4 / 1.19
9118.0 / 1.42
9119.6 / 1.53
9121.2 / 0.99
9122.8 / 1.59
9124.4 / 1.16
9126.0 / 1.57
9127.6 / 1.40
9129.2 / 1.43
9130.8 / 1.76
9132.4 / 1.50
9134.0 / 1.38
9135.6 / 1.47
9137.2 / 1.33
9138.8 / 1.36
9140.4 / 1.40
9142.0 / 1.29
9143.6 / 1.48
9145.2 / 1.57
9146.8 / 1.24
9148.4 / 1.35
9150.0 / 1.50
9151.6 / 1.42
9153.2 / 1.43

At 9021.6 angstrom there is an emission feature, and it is H-alpha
